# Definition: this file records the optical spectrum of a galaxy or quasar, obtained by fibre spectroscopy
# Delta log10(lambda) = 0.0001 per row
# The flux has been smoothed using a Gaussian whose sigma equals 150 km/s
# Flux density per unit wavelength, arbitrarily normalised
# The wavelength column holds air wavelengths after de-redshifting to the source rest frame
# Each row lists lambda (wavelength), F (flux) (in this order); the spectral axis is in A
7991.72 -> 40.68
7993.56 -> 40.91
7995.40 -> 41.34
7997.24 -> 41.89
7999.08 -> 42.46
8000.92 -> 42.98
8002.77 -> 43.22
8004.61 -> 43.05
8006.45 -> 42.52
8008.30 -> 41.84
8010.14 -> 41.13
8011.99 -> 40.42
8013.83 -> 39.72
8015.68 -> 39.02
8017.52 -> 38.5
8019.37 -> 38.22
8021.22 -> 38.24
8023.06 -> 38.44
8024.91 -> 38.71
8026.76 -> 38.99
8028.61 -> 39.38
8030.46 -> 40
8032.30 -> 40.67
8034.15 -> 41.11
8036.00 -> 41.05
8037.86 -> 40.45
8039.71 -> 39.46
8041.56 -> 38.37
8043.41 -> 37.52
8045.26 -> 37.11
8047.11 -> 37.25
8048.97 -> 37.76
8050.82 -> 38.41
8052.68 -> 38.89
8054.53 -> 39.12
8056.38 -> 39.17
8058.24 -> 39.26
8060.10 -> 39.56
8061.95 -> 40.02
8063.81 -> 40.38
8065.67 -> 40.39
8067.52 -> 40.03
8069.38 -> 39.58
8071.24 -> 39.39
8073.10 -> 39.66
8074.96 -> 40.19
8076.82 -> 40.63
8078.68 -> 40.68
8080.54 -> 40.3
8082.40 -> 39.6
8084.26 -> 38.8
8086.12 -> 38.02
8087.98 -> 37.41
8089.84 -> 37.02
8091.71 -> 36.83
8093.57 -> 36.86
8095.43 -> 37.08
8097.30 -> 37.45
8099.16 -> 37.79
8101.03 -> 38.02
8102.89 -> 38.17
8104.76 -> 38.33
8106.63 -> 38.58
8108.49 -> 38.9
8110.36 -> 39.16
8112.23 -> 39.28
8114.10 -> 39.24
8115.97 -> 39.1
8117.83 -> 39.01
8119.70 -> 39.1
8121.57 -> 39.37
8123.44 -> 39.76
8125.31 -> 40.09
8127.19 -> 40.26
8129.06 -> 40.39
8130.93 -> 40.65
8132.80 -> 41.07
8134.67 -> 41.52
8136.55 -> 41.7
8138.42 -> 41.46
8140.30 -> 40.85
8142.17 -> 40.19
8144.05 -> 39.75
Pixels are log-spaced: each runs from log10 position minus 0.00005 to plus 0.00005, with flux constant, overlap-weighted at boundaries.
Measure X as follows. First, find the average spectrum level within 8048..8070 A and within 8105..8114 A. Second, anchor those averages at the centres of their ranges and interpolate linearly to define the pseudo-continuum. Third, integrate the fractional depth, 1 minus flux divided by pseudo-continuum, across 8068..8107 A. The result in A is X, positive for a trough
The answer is 0.5 A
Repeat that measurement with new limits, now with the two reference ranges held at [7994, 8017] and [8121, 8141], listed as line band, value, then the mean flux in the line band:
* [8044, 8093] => 2.5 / 39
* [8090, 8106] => 1.3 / 37.5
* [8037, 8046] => 0.6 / 38.6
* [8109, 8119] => 0.4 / 39.1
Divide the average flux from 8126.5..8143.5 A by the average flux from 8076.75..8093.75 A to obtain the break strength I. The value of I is 1.06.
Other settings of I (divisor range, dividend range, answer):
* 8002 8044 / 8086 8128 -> 0.96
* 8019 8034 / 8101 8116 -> 0.99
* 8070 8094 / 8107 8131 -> 1.01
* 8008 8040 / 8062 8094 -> 0.99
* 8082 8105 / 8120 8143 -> 1.07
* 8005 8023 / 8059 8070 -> 1.00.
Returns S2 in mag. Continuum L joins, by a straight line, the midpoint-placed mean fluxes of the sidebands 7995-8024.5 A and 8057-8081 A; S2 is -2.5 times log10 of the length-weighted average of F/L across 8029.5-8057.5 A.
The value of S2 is 0.03 mag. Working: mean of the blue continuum 40.8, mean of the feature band 39.1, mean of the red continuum 40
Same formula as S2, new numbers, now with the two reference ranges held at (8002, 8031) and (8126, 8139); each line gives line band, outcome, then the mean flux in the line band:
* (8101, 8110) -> 0.062 mag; 38.5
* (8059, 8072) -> 0.015 mag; 39.9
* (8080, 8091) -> 0.060 mag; 38.4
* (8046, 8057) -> 0.054 mag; 38.4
